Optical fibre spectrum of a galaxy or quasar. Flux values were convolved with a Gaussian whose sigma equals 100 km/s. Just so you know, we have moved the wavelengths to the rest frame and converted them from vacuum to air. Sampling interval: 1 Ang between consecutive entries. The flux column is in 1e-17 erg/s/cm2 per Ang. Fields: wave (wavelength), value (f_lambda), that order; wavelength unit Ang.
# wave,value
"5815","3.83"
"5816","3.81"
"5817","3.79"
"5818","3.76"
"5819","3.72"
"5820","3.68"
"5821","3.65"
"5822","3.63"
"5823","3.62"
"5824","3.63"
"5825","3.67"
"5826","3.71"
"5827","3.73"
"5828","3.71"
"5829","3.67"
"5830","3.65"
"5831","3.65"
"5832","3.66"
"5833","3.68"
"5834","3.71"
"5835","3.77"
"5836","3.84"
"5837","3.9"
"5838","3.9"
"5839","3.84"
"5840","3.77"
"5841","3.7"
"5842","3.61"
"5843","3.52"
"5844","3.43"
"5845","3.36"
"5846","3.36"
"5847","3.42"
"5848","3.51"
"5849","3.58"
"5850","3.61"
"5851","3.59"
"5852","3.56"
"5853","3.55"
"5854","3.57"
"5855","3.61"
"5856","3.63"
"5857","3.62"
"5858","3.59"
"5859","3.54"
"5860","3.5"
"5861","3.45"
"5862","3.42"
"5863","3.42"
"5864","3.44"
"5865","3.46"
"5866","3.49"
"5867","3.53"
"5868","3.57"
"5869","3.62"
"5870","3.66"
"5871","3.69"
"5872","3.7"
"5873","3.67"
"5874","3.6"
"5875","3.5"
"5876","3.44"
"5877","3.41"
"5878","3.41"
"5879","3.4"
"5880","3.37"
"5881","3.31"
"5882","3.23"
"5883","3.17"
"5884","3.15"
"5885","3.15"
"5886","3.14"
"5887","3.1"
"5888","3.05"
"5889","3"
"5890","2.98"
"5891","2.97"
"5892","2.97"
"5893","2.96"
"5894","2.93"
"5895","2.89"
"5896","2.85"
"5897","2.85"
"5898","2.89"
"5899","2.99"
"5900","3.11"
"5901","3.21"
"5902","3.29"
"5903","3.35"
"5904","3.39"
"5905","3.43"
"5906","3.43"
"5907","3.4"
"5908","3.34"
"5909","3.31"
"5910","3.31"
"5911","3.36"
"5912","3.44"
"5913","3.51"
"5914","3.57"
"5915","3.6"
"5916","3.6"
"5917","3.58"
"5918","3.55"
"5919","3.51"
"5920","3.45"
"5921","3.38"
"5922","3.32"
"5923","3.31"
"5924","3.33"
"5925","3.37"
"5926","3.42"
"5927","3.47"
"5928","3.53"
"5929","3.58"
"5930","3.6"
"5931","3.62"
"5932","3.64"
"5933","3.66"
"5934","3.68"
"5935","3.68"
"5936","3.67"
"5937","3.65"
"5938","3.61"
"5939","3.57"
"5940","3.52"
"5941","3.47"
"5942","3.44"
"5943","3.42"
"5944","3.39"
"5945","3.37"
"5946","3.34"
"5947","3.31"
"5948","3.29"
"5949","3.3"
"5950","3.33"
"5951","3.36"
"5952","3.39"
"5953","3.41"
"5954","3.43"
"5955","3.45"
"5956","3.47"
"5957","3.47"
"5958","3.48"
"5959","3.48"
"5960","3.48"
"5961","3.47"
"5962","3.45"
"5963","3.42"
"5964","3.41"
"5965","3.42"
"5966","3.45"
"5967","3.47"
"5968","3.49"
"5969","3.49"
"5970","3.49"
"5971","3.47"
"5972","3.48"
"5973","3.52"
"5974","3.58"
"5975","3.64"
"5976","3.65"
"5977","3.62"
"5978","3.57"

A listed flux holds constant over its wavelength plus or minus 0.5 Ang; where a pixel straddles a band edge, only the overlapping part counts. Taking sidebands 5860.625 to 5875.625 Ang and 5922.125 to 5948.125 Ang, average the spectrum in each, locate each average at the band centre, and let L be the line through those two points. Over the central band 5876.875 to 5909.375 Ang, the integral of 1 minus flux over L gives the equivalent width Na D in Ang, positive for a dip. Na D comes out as 3.4 Ang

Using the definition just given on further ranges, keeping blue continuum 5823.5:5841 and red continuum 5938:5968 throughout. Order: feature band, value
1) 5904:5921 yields 0.35 Ang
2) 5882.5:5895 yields 1.91 Ang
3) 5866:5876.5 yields 0.12 Ang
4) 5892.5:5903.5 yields 1.66 Ang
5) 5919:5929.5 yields 0.24 Ang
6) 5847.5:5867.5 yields 0.74 Ang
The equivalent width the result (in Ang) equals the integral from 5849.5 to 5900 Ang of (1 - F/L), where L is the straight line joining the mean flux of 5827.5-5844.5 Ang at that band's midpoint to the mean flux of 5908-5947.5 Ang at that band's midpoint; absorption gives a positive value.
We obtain 3.84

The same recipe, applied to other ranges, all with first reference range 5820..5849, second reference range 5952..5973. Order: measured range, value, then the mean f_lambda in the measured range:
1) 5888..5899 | 1.9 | 2.94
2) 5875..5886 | 0.9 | 3.31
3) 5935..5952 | 0.2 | 3.45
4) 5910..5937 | 0.0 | 3.52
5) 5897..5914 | 1.2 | 3.29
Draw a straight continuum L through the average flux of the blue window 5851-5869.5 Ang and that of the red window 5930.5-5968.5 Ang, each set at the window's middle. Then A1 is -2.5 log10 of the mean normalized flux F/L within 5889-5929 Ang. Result 0.07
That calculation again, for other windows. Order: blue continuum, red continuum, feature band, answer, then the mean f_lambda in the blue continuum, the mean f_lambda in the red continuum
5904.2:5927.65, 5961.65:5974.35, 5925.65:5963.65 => -0.01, 3.43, 3.47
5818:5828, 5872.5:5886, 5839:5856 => -0.01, 3.68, 3.36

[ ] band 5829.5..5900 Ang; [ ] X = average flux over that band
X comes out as 3.43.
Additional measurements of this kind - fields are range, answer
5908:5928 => 3.44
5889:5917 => 3.22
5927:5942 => 3.6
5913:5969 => 3.48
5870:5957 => 3.37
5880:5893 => 3.11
